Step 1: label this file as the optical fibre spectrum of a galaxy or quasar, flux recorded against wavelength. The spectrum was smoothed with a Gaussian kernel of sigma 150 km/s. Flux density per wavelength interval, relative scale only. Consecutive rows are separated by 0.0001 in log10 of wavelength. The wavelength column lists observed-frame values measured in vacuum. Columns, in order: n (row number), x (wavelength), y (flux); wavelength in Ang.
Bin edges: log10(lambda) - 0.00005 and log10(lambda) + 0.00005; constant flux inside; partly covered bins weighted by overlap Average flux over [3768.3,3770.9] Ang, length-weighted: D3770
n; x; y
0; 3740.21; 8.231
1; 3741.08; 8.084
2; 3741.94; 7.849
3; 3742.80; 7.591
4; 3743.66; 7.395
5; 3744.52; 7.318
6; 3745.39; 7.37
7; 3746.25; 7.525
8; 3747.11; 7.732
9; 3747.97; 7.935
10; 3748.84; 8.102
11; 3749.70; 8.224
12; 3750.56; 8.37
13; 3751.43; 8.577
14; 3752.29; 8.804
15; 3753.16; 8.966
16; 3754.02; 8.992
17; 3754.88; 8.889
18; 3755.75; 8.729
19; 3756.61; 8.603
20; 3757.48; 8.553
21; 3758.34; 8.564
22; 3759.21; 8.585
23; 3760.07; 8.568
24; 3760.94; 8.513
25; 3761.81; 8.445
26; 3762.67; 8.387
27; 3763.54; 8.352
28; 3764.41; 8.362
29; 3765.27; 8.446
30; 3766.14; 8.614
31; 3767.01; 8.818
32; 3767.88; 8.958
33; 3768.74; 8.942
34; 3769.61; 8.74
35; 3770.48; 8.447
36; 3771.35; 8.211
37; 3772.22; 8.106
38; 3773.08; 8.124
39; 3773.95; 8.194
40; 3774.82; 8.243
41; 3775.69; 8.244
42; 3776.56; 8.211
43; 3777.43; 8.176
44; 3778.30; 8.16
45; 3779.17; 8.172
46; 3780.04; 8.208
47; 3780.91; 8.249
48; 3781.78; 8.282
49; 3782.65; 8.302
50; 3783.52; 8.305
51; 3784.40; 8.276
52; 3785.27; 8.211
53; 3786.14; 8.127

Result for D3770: 8.72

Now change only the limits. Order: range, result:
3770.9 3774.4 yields 8.17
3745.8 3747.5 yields 7.65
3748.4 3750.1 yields 8.14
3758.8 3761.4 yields 8.55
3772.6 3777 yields 8.21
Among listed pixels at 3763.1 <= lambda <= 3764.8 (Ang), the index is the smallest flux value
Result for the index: 8.352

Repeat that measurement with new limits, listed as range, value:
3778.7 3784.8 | 8.172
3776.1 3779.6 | 8.16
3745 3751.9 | 7.37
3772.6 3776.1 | 8.124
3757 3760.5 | 8.553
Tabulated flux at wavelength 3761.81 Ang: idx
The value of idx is 8.445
